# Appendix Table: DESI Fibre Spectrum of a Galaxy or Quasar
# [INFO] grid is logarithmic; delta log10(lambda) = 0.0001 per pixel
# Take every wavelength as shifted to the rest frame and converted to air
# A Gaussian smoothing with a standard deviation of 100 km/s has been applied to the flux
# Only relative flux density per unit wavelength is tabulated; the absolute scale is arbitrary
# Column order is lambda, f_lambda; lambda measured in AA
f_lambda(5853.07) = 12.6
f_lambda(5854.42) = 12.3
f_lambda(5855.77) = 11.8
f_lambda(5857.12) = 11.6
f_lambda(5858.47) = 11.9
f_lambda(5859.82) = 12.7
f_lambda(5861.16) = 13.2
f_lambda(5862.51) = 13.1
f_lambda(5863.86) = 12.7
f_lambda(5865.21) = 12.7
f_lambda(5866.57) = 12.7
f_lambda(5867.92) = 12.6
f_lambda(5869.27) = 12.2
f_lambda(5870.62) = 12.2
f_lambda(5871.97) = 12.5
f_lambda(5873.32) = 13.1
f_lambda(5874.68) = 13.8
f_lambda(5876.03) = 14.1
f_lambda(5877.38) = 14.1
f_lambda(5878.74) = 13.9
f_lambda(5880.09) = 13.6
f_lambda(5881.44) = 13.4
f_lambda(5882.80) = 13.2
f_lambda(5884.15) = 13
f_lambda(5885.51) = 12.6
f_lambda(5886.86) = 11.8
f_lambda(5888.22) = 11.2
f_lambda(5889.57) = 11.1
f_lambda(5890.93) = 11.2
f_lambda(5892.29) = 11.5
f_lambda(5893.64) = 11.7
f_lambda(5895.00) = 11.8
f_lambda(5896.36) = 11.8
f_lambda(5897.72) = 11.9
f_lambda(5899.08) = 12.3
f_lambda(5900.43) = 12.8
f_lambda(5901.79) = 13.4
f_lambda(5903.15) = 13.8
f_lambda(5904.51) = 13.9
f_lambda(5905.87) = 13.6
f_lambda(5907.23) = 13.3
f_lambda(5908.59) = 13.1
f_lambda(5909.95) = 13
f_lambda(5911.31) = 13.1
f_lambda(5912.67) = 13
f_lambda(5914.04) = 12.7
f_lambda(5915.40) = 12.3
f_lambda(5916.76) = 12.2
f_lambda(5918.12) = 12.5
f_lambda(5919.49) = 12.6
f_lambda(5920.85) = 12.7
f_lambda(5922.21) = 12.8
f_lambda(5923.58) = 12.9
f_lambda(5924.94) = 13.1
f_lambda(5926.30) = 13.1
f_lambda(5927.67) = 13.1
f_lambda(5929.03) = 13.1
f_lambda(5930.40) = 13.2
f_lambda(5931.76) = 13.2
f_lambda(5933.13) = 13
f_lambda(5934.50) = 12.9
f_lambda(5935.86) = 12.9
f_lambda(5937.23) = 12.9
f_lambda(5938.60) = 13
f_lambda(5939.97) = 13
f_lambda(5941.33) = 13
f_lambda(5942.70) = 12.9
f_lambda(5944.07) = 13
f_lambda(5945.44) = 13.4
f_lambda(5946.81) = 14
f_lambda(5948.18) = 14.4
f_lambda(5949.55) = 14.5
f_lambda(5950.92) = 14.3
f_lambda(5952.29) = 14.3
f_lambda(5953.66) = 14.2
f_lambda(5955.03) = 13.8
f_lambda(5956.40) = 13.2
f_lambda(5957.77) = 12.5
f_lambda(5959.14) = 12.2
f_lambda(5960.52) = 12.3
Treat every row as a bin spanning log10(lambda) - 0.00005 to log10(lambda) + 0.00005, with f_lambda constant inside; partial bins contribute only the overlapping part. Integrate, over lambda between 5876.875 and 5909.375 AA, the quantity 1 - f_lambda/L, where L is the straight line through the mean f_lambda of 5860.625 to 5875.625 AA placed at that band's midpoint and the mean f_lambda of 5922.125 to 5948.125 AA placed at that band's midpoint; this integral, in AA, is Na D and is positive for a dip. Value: 0.67 AA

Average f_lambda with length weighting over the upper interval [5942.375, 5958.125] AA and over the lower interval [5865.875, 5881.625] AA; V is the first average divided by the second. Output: 1.04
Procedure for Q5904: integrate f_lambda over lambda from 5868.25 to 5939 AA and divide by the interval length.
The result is 12.8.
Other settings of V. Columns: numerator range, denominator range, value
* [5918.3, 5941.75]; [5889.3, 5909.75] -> 1.04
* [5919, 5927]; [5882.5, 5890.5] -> 1.07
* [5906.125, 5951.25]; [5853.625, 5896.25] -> 1.04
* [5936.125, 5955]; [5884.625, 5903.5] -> 1.13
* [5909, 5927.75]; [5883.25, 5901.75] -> 1.07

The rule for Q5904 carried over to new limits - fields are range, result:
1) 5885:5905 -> 12.2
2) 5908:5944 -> 12.9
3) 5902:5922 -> 13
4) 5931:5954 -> 13.5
